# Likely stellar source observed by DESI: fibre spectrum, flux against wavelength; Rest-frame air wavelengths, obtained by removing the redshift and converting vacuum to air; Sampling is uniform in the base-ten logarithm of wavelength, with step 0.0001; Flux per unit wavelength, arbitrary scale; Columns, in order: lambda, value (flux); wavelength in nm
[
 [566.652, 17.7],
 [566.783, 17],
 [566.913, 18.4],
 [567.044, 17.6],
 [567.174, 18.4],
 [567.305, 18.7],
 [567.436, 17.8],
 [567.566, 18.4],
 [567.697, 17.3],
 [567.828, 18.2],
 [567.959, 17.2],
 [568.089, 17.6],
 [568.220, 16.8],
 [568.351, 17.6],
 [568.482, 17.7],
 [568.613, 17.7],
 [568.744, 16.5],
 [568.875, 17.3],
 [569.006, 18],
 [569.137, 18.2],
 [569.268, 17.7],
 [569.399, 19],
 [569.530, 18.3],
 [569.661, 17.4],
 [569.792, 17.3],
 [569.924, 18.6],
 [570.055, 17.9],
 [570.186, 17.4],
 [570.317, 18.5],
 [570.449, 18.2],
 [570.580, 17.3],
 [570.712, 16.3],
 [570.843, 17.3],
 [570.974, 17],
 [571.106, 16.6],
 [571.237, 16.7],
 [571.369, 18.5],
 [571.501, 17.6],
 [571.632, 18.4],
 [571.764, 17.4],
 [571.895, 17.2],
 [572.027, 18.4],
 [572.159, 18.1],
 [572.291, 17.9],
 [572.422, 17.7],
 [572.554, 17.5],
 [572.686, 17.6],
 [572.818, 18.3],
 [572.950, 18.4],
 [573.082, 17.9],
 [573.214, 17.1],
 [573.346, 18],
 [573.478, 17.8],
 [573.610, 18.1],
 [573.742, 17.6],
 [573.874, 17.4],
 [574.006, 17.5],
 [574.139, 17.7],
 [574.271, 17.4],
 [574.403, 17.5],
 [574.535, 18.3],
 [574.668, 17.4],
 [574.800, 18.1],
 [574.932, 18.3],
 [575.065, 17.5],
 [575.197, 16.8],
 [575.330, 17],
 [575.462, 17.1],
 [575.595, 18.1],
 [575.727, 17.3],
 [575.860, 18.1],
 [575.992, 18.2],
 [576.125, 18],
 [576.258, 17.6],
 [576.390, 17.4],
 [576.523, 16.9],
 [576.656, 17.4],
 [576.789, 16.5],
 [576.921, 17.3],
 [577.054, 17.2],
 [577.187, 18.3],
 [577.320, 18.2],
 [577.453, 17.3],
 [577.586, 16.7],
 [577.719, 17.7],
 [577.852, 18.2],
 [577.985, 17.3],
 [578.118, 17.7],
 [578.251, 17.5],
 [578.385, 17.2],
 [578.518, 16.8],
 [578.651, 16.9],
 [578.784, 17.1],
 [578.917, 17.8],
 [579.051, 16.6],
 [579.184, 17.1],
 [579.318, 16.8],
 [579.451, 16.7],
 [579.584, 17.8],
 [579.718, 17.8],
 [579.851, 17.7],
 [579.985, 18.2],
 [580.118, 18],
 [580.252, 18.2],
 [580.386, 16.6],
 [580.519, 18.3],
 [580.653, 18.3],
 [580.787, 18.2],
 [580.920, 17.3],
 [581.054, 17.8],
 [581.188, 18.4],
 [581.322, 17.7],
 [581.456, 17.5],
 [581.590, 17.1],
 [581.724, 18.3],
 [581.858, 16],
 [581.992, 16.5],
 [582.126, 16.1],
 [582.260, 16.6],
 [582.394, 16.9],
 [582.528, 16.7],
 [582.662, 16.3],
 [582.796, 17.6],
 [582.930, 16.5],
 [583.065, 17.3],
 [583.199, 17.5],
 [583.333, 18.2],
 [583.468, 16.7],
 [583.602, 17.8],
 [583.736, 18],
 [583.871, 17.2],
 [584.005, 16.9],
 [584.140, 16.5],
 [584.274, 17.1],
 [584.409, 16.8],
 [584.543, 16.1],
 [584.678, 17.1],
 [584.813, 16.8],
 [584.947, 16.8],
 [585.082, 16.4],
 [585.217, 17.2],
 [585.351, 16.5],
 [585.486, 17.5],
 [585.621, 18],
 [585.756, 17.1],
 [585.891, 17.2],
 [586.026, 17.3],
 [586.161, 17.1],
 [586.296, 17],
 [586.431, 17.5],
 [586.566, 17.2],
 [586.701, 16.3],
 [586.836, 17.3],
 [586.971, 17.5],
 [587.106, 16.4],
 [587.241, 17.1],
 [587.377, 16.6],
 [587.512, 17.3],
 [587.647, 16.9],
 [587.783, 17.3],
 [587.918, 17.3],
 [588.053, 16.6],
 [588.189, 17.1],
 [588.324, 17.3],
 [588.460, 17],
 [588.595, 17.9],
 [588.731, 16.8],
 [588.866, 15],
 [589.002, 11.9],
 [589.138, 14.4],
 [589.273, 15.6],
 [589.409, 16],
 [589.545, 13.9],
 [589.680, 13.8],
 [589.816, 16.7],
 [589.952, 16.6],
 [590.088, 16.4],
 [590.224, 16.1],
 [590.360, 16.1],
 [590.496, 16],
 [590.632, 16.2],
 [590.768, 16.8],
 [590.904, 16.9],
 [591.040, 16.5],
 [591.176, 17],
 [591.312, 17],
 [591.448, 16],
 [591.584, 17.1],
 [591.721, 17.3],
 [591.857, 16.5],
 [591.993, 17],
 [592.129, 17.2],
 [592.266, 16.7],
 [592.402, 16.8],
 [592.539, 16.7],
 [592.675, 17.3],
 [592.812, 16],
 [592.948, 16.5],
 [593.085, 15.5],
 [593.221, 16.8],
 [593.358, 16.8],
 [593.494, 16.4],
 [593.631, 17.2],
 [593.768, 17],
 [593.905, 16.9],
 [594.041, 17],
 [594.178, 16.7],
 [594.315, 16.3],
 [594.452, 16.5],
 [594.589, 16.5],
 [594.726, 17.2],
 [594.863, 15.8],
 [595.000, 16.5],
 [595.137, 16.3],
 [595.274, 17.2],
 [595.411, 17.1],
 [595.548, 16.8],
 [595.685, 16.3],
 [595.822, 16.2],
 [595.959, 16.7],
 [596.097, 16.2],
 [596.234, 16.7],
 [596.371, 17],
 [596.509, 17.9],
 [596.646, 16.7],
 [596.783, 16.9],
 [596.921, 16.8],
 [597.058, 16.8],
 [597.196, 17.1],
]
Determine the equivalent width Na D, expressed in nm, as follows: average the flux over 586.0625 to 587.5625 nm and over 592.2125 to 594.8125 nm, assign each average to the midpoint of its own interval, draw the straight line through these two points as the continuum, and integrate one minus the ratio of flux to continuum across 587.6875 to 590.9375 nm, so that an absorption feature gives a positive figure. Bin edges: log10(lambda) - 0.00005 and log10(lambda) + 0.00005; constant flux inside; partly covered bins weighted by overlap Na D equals 0.159 nm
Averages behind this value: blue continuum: 17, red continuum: 16.7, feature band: 16.1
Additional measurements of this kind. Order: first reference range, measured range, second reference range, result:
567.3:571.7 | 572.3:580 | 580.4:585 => -0.05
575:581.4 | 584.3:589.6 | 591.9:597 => 0.13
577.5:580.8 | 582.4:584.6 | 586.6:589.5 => -0.01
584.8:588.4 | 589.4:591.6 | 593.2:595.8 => 0.09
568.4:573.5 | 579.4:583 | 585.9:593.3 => -0.07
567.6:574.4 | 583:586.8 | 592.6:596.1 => -0.02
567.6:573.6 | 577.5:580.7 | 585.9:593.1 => -0.06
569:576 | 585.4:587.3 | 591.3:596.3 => -0.02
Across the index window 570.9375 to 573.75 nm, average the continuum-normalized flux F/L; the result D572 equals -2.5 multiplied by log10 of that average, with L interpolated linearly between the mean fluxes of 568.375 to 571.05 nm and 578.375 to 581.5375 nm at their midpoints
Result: -0.005 mag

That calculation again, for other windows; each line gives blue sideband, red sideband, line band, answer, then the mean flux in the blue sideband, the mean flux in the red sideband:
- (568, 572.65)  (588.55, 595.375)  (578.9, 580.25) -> -0.02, 17.6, 16.3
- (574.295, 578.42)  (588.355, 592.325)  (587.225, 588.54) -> -0.04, 17.6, 16.2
